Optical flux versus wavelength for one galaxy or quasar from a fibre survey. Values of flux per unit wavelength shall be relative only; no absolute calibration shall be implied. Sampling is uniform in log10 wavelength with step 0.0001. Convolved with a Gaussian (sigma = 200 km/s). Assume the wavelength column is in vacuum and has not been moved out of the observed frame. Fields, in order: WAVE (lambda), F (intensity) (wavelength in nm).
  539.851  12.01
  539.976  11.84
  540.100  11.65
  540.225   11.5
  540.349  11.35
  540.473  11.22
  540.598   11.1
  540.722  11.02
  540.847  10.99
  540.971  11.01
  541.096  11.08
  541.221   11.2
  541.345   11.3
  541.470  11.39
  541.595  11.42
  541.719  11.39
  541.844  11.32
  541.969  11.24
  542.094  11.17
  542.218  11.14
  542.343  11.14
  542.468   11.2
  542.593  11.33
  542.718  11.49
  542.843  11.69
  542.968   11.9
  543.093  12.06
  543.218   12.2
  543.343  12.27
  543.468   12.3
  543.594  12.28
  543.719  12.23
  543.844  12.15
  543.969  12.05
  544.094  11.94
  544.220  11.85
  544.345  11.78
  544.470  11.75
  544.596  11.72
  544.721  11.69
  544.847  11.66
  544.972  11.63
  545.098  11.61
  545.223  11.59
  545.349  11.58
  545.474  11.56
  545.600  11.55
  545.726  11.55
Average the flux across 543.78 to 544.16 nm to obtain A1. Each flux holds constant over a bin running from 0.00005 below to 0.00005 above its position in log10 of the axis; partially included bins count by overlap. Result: 12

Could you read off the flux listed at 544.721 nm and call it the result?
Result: 11.69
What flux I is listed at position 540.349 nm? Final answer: 11.35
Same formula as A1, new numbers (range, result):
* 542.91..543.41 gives 12.1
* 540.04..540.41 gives 11.5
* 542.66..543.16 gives 11.8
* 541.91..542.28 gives 11.2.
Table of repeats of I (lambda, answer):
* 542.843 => 11.69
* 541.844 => 11.32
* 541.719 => 11.39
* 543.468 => 12.3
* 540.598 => 11.1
